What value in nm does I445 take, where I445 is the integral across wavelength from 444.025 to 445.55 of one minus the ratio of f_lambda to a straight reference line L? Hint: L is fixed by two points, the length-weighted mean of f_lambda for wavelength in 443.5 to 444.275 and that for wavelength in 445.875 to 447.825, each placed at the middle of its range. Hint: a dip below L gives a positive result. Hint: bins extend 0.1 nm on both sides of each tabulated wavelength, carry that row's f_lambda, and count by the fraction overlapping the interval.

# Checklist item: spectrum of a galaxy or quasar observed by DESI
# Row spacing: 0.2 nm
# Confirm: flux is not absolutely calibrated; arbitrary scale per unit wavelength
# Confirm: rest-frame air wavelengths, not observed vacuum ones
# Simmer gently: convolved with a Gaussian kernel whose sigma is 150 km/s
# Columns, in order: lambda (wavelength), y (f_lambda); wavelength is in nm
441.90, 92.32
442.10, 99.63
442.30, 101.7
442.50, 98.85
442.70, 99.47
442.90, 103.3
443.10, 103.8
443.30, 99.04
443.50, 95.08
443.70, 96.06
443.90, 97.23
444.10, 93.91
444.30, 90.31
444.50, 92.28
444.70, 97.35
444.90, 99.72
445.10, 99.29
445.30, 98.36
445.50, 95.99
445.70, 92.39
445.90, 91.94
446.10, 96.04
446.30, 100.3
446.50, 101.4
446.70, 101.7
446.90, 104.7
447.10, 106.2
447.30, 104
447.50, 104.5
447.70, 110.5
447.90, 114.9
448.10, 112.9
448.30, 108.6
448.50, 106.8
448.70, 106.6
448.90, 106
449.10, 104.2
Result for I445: 0.024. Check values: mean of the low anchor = 95.1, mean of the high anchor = 103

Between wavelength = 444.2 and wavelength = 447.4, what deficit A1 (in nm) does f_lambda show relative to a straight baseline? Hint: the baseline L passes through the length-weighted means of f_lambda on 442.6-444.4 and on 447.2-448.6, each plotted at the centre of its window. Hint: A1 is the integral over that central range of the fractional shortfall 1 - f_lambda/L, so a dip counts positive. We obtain 0.16 nm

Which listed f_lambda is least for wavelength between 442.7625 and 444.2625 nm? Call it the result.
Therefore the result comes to 93.91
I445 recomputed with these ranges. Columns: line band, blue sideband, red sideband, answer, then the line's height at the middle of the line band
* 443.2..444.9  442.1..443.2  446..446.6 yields 0.09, 100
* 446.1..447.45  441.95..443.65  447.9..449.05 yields 0.04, 106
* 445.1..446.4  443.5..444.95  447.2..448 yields 0.06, 101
